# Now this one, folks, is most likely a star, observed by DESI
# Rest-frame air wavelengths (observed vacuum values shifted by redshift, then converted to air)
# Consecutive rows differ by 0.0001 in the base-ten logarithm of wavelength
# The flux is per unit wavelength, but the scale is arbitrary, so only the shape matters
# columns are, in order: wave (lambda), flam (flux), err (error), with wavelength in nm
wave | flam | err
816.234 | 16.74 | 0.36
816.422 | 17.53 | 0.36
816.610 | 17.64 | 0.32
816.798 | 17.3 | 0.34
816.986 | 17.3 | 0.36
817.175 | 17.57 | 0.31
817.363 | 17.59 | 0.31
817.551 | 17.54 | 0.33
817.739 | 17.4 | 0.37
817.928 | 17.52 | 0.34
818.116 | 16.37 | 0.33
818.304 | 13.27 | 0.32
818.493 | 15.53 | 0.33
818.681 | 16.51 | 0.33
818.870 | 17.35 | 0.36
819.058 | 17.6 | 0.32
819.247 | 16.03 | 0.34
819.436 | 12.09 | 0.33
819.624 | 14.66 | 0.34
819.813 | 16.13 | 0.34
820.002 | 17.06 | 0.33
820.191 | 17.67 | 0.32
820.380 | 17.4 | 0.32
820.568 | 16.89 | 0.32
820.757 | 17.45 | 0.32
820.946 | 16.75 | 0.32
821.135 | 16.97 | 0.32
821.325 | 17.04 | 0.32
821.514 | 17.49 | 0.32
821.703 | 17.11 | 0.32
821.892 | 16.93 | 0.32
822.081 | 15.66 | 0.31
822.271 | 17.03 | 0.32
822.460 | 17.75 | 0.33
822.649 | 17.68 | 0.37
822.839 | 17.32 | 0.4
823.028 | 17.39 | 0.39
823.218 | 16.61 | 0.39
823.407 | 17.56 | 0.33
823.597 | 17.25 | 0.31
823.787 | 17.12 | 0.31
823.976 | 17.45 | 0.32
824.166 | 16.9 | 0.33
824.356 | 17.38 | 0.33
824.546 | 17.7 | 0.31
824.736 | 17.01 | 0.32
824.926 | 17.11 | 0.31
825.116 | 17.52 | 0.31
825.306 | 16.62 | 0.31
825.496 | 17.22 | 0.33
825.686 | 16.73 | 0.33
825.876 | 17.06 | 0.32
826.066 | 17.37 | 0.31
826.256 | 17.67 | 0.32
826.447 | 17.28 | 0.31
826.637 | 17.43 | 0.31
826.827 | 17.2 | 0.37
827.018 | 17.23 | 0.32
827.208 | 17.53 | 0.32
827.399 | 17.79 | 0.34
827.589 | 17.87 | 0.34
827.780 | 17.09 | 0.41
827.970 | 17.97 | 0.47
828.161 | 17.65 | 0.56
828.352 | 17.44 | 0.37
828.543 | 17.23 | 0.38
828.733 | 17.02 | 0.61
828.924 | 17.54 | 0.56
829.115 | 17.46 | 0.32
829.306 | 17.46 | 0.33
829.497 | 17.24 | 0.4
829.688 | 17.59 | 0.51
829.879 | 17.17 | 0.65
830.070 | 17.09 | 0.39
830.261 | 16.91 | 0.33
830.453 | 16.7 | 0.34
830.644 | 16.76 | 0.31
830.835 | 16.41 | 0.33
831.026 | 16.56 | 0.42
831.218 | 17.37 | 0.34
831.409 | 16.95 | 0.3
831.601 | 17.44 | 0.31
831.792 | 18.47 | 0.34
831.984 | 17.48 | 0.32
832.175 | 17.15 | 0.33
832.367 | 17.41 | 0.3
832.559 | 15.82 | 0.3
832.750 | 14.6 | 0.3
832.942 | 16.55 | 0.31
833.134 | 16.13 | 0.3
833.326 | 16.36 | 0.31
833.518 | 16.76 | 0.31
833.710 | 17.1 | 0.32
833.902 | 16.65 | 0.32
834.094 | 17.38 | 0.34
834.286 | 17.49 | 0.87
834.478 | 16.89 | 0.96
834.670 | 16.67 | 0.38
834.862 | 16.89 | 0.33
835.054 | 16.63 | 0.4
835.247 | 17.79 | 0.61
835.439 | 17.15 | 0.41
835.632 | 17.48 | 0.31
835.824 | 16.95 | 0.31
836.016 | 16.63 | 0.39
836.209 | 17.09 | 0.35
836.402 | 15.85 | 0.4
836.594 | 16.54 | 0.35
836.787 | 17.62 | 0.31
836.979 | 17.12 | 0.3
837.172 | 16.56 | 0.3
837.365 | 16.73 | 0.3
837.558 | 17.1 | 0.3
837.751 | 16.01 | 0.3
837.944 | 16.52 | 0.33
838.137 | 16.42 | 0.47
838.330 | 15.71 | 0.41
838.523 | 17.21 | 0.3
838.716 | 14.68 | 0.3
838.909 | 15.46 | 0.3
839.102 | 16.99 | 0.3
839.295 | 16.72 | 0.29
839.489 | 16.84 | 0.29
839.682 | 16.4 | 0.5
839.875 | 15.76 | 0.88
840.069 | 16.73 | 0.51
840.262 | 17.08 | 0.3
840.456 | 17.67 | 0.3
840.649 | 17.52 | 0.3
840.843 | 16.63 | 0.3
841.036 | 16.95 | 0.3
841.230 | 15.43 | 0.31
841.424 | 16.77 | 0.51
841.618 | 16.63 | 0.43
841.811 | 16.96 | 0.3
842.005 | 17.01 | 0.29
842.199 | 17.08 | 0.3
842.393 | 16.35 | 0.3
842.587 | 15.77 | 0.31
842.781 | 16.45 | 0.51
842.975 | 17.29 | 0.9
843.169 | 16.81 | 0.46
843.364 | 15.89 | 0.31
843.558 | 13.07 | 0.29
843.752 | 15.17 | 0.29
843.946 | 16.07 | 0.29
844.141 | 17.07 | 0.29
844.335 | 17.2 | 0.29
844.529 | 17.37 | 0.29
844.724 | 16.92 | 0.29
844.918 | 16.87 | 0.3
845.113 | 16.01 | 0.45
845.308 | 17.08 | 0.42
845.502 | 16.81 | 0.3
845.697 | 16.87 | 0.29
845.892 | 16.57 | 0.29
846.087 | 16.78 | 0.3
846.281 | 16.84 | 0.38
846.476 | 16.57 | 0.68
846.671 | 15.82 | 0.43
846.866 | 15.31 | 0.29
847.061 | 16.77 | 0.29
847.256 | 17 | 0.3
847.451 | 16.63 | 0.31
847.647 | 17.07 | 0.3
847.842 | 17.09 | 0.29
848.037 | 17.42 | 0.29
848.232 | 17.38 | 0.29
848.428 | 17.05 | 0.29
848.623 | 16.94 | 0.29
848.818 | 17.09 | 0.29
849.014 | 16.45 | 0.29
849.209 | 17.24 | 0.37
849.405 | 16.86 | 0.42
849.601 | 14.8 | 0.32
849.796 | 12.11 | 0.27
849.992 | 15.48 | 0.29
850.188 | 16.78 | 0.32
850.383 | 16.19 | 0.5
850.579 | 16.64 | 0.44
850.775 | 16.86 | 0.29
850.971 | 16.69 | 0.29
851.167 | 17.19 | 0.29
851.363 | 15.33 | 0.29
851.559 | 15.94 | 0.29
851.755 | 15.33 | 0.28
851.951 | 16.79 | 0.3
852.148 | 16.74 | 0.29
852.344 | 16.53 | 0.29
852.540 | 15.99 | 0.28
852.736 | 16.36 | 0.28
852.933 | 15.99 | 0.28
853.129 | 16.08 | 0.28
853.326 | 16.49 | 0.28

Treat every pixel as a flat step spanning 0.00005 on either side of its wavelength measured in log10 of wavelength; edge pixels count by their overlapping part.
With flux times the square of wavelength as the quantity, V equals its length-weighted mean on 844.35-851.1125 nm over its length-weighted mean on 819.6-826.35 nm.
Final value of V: 1.0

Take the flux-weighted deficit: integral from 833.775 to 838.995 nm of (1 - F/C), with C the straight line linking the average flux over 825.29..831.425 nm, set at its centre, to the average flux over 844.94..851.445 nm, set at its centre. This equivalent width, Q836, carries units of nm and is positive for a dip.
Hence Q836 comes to 0.07 nm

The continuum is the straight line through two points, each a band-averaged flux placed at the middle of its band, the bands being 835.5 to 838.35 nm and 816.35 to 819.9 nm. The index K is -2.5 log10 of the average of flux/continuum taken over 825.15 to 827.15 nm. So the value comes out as -0.04 mag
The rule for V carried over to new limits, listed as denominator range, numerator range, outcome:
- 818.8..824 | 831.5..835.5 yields 1.03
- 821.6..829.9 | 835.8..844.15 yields 0.99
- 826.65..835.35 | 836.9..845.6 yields 0.99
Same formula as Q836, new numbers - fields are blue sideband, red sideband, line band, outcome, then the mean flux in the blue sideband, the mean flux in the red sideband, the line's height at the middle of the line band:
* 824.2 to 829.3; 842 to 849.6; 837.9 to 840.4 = 0.07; 17.3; 16.6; 16.9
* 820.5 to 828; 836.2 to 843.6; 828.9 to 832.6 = -0.05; 17.2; 16.5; 16.9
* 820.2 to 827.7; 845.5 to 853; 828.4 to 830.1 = -0.03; 17.2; 16.4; 17.1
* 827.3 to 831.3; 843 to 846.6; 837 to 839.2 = 0.06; 17.3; 16.5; 16.8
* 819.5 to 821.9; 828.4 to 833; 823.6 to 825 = -0.03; 16.8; 17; 16.9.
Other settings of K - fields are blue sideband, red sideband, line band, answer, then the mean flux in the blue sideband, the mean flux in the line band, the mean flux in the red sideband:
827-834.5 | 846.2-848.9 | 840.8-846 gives 0.02 mag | 17.1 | 16.5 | 16.8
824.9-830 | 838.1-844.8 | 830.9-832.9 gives 0.01 mag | 17.4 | 16.9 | 16.5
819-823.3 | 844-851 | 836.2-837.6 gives -0.01 mag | 16.7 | 16.8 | 16.6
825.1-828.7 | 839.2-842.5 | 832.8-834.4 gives 0.02 mag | 17.4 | 16.7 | 16.7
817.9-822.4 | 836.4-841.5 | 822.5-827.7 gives -0.05 mag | 16.4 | 17.3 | 16.6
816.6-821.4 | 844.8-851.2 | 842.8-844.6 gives 0.02 mag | 16.6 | 16.2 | 16.5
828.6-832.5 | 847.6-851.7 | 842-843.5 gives 0.01 mag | 17.2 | 16.5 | 16.4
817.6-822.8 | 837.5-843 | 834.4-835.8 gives -0.03 mag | 16.6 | 17.1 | 16.5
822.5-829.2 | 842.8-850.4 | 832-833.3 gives 0.04 mag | 17.3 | 16.4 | 16.4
